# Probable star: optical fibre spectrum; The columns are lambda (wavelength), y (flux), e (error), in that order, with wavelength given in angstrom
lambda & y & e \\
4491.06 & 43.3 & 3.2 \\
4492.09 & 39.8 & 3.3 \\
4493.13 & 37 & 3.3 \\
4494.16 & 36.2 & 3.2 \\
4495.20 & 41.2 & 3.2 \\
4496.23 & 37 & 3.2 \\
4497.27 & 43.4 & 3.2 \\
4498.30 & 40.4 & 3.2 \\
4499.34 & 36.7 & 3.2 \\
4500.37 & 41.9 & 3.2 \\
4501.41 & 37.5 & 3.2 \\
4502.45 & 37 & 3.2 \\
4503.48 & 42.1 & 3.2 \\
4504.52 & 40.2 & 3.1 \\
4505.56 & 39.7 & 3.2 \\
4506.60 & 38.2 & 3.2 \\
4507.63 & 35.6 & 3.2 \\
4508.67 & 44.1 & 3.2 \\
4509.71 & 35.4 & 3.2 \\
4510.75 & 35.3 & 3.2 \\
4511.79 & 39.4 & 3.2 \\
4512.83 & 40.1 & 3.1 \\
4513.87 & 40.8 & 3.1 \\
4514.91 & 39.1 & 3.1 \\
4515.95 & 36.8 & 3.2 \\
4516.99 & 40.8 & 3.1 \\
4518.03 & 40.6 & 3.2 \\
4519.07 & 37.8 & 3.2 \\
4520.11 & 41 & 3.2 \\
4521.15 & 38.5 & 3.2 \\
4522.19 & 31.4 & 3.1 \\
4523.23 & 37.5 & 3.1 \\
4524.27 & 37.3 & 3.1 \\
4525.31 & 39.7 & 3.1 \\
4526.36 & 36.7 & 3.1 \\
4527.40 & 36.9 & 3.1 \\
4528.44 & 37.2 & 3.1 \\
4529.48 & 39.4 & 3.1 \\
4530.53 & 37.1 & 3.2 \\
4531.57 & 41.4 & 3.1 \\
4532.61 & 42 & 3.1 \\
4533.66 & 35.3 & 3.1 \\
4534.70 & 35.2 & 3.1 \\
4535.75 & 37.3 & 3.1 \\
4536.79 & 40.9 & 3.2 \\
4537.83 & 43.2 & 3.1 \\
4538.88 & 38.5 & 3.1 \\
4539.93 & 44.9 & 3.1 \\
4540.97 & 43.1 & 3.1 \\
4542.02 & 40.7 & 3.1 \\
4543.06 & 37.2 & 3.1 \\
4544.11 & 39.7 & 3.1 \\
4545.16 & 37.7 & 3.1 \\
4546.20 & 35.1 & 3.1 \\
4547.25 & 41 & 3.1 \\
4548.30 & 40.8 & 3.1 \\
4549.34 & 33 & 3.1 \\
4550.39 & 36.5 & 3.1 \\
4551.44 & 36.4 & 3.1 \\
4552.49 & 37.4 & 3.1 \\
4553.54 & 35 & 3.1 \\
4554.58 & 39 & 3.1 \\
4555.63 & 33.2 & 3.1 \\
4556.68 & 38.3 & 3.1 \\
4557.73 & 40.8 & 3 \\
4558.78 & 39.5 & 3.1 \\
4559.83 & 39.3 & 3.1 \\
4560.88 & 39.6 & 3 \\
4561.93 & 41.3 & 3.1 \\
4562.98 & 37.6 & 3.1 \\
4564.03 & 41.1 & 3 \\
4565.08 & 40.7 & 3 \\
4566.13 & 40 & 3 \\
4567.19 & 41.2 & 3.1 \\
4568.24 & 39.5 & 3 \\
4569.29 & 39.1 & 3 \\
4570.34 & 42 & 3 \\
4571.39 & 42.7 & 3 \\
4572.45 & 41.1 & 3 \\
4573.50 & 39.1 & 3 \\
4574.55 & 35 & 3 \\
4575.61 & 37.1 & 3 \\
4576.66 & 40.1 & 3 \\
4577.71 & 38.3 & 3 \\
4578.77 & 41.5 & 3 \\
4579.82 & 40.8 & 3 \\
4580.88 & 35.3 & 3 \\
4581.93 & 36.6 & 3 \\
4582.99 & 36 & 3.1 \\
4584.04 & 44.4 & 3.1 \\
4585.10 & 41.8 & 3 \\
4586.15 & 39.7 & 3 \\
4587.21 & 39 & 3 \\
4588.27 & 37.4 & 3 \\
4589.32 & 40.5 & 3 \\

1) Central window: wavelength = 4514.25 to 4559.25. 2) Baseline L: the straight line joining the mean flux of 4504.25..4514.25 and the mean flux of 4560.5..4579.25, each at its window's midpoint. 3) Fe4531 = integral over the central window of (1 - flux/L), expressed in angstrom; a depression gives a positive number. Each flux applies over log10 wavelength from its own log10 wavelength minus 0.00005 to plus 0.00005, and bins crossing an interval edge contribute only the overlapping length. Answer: 1.0 angstrom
